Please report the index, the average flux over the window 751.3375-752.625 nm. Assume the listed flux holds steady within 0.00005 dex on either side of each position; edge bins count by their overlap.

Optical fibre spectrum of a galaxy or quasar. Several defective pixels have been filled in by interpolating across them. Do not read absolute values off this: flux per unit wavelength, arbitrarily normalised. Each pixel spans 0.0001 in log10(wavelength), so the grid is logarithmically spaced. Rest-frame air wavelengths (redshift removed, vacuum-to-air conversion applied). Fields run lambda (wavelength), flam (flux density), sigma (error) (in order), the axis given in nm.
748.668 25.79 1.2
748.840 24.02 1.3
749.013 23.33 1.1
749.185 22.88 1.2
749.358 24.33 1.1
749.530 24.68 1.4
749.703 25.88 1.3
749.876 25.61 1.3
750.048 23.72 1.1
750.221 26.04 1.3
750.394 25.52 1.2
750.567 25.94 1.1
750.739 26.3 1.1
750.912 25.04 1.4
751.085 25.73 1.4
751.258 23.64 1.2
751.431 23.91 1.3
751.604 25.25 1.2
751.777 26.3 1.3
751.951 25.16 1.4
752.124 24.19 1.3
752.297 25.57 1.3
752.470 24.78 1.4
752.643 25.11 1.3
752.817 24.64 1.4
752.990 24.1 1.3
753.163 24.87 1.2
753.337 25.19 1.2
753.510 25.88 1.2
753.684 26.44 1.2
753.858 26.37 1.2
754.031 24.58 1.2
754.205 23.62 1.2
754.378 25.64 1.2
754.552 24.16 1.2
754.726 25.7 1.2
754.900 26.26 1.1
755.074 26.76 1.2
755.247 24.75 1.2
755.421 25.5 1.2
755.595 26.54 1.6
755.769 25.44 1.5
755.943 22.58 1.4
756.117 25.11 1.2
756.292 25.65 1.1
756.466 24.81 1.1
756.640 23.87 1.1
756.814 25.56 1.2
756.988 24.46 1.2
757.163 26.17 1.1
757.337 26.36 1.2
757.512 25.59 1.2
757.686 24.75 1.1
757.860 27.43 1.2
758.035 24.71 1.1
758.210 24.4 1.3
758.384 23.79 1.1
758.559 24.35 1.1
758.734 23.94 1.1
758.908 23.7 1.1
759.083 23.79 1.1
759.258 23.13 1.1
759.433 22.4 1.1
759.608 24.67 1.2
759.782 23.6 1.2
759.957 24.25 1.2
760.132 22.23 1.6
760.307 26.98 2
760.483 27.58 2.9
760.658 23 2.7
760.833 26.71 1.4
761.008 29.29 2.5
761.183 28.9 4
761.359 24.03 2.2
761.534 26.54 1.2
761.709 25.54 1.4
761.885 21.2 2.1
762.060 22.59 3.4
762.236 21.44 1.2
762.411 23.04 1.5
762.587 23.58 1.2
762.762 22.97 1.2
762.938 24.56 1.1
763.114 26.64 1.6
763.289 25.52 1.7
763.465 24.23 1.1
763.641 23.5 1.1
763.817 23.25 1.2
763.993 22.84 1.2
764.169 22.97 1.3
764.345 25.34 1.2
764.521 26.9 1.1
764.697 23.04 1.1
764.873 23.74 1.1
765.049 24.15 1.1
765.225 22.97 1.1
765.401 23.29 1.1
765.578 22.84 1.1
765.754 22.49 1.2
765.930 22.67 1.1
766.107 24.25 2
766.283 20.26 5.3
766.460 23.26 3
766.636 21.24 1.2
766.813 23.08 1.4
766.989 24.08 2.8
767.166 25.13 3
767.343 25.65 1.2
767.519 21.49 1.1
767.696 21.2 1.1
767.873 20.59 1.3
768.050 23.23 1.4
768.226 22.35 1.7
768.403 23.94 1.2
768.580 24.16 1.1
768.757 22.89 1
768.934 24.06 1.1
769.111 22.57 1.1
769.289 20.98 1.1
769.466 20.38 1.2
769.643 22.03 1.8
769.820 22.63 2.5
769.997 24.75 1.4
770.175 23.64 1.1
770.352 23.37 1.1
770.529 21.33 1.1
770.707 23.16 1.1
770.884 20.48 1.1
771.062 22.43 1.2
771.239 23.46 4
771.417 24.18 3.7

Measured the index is 25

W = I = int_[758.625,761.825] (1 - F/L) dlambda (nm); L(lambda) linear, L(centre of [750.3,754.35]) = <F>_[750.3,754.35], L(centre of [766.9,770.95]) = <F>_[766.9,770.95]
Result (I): -0.13 nm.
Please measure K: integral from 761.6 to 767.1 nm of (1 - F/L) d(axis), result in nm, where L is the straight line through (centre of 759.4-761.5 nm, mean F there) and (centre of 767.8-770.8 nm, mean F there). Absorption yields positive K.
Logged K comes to 0.17 nm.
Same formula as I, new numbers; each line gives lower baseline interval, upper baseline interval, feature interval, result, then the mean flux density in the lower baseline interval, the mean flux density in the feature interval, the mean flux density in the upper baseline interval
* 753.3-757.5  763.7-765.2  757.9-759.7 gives 0.06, 25.3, 24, 24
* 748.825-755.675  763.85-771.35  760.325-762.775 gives -0.11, 25.1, 24.9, 23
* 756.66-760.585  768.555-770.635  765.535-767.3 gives 0.02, 24.7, 23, 22.7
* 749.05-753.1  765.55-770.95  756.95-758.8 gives -0.08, 25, 25.1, 22.7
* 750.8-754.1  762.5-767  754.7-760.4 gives -0.08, 25.1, 24.8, 23.6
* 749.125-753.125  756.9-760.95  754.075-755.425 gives -0.02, 25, 25.3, 24.7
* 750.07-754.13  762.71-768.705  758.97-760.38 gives 0.02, 25.2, 23.9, 23.5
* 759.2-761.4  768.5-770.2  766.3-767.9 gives 0.04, 25.2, 22.8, 22.8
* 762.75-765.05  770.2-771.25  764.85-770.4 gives 0.08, 24.3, 22.9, 22.4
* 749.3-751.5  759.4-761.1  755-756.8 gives 0.00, 25.1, 25.1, 25.2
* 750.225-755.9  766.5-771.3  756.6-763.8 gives -0.15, 25.3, 24.6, 22.8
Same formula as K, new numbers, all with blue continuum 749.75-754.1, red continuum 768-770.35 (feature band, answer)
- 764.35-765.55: -0.029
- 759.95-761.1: -0.085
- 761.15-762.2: -0.022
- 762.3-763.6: -0.030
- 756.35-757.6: -0.038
